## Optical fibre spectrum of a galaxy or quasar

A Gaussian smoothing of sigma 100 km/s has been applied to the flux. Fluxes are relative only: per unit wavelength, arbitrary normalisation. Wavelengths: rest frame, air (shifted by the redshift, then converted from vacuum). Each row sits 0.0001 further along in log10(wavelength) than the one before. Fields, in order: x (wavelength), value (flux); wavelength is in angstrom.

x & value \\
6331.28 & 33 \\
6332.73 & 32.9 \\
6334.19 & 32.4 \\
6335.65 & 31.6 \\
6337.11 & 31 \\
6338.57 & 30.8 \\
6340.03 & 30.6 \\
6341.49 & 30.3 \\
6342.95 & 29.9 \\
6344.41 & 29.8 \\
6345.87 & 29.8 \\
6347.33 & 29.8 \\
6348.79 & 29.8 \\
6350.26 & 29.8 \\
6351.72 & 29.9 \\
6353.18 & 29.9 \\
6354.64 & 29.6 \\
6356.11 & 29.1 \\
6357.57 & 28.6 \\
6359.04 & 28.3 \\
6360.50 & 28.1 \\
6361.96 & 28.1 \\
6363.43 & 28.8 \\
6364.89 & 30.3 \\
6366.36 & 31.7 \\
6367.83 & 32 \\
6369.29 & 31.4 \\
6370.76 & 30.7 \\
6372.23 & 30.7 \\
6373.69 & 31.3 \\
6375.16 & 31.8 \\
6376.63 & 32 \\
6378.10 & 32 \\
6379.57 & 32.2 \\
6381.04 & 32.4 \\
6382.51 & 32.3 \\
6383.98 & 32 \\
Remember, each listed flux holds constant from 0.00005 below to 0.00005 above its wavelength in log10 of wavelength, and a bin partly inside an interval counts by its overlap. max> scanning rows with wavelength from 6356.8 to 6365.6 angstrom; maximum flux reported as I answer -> 30.3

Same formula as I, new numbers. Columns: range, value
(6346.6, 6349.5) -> 29.8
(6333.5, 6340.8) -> 32.4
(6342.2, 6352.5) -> 29.9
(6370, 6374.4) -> 31.3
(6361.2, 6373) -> 32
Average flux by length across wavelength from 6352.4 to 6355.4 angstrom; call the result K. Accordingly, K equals 29.7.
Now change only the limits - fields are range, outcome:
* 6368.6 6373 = 30.9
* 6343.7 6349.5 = 29.8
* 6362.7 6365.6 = 29.6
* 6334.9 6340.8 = 31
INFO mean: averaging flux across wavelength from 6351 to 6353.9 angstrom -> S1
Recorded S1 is 29.9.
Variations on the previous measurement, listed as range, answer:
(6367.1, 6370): 31.8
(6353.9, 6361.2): 28.7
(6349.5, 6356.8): 29.6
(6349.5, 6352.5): 29.8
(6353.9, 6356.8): 29.3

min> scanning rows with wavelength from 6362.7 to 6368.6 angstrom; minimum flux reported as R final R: 28.8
